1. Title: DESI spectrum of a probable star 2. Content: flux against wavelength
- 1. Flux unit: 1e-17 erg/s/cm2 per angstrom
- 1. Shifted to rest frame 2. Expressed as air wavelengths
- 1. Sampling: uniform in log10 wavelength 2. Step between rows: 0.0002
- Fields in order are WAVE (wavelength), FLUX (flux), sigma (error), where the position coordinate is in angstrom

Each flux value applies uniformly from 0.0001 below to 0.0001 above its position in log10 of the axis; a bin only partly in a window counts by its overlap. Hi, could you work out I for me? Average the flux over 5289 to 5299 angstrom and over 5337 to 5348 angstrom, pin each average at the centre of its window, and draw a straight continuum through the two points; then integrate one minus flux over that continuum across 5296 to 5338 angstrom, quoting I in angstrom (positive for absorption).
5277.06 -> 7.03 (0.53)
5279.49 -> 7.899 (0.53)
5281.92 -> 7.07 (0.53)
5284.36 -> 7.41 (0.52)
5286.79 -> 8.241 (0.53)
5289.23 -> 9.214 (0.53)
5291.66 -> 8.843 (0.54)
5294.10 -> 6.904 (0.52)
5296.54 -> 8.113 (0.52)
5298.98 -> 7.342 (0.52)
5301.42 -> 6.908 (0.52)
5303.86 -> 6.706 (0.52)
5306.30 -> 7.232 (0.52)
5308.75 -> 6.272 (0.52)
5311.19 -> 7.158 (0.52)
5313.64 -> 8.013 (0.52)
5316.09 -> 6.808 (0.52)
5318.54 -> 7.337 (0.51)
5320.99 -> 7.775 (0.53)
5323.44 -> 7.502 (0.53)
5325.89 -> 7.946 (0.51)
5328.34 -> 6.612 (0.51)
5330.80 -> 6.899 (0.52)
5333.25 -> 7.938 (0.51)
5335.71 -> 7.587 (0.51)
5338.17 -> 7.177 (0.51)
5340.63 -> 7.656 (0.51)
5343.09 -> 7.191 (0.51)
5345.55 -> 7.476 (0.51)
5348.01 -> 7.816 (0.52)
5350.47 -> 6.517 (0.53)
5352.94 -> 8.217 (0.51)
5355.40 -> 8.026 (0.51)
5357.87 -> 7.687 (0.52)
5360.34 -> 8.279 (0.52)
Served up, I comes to 2.5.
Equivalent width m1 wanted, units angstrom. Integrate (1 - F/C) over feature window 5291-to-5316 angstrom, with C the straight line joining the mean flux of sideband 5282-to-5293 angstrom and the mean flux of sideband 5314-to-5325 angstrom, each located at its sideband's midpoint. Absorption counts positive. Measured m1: 1.8 angstrom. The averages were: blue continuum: 8.27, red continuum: 7.42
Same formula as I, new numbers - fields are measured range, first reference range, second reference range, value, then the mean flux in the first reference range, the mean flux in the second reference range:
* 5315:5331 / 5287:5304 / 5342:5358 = 0.8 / 7.81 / 7.56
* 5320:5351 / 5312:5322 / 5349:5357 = 0.5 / 7.46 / 7.6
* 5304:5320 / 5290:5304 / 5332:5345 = 0.9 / 7.59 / 7.51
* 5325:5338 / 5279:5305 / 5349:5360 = 0.5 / 7.69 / 7.67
